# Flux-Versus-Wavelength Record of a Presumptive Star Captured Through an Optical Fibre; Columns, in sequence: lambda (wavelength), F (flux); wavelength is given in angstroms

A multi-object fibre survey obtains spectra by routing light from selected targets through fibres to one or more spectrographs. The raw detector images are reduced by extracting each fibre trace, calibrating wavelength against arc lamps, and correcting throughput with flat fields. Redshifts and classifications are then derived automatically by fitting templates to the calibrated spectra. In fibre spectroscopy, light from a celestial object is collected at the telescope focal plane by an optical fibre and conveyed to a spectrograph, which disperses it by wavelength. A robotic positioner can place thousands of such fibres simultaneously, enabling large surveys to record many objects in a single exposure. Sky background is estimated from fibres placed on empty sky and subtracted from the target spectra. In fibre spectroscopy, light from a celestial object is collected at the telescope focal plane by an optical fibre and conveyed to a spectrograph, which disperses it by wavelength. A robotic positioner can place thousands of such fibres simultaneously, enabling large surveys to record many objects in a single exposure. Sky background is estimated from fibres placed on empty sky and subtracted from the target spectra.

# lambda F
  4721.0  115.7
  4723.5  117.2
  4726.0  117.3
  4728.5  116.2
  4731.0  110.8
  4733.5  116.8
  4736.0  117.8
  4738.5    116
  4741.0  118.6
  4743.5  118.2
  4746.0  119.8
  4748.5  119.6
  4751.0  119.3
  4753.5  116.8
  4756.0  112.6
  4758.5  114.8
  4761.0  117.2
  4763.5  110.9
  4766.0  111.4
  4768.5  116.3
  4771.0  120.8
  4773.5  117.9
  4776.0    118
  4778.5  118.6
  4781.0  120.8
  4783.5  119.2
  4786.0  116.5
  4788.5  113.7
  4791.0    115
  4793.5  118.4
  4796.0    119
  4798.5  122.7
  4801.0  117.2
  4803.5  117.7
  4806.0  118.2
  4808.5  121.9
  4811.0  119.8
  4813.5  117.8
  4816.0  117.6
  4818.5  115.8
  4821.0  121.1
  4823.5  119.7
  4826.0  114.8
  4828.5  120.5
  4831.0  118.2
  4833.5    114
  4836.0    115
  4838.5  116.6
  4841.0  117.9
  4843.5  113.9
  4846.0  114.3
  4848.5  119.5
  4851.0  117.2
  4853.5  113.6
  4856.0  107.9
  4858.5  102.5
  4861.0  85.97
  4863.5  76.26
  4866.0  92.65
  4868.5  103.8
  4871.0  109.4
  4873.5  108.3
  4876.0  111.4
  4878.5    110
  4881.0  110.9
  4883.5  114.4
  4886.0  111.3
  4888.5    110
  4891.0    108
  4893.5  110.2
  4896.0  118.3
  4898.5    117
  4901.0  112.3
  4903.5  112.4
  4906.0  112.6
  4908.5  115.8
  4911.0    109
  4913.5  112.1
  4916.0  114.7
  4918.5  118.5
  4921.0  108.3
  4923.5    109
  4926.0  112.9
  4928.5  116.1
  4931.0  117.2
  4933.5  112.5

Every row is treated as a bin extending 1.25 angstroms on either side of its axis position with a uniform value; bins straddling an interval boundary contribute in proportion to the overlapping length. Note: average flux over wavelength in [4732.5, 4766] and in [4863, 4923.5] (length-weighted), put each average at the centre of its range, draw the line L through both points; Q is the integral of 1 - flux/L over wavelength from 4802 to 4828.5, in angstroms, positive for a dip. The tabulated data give -1.2 angstroms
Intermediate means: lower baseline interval 117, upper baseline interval 110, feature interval 119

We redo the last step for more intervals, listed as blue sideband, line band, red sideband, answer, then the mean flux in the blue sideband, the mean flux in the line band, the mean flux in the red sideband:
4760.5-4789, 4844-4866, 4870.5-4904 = 1.74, 117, 104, 112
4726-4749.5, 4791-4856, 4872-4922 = -1.68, 117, 117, 112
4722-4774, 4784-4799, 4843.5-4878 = -0.70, 116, 117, 105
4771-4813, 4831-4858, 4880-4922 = 0.21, 118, 115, 113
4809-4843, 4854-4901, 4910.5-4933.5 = 3.63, 118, 106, 113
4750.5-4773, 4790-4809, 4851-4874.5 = -1.50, 116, 119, 101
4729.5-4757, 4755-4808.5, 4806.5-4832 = 0.33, 117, 117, 119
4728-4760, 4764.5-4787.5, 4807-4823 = 0.03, 117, 118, 119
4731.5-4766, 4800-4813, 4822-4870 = -0.75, 116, 119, 110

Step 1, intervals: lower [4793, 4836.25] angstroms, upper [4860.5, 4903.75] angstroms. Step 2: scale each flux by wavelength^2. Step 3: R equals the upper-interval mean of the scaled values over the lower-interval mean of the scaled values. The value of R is 0.93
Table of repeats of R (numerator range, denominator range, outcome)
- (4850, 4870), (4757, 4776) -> 0.90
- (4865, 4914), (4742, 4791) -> 1.00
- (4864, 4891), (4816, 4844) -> 0.93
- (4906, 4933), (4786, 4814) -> 1.01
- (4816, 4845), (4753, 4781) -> 1.03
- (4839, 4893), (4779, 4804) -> 0.94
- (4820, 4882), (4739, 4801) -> 0.97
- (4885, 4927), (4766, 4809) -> 1.00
